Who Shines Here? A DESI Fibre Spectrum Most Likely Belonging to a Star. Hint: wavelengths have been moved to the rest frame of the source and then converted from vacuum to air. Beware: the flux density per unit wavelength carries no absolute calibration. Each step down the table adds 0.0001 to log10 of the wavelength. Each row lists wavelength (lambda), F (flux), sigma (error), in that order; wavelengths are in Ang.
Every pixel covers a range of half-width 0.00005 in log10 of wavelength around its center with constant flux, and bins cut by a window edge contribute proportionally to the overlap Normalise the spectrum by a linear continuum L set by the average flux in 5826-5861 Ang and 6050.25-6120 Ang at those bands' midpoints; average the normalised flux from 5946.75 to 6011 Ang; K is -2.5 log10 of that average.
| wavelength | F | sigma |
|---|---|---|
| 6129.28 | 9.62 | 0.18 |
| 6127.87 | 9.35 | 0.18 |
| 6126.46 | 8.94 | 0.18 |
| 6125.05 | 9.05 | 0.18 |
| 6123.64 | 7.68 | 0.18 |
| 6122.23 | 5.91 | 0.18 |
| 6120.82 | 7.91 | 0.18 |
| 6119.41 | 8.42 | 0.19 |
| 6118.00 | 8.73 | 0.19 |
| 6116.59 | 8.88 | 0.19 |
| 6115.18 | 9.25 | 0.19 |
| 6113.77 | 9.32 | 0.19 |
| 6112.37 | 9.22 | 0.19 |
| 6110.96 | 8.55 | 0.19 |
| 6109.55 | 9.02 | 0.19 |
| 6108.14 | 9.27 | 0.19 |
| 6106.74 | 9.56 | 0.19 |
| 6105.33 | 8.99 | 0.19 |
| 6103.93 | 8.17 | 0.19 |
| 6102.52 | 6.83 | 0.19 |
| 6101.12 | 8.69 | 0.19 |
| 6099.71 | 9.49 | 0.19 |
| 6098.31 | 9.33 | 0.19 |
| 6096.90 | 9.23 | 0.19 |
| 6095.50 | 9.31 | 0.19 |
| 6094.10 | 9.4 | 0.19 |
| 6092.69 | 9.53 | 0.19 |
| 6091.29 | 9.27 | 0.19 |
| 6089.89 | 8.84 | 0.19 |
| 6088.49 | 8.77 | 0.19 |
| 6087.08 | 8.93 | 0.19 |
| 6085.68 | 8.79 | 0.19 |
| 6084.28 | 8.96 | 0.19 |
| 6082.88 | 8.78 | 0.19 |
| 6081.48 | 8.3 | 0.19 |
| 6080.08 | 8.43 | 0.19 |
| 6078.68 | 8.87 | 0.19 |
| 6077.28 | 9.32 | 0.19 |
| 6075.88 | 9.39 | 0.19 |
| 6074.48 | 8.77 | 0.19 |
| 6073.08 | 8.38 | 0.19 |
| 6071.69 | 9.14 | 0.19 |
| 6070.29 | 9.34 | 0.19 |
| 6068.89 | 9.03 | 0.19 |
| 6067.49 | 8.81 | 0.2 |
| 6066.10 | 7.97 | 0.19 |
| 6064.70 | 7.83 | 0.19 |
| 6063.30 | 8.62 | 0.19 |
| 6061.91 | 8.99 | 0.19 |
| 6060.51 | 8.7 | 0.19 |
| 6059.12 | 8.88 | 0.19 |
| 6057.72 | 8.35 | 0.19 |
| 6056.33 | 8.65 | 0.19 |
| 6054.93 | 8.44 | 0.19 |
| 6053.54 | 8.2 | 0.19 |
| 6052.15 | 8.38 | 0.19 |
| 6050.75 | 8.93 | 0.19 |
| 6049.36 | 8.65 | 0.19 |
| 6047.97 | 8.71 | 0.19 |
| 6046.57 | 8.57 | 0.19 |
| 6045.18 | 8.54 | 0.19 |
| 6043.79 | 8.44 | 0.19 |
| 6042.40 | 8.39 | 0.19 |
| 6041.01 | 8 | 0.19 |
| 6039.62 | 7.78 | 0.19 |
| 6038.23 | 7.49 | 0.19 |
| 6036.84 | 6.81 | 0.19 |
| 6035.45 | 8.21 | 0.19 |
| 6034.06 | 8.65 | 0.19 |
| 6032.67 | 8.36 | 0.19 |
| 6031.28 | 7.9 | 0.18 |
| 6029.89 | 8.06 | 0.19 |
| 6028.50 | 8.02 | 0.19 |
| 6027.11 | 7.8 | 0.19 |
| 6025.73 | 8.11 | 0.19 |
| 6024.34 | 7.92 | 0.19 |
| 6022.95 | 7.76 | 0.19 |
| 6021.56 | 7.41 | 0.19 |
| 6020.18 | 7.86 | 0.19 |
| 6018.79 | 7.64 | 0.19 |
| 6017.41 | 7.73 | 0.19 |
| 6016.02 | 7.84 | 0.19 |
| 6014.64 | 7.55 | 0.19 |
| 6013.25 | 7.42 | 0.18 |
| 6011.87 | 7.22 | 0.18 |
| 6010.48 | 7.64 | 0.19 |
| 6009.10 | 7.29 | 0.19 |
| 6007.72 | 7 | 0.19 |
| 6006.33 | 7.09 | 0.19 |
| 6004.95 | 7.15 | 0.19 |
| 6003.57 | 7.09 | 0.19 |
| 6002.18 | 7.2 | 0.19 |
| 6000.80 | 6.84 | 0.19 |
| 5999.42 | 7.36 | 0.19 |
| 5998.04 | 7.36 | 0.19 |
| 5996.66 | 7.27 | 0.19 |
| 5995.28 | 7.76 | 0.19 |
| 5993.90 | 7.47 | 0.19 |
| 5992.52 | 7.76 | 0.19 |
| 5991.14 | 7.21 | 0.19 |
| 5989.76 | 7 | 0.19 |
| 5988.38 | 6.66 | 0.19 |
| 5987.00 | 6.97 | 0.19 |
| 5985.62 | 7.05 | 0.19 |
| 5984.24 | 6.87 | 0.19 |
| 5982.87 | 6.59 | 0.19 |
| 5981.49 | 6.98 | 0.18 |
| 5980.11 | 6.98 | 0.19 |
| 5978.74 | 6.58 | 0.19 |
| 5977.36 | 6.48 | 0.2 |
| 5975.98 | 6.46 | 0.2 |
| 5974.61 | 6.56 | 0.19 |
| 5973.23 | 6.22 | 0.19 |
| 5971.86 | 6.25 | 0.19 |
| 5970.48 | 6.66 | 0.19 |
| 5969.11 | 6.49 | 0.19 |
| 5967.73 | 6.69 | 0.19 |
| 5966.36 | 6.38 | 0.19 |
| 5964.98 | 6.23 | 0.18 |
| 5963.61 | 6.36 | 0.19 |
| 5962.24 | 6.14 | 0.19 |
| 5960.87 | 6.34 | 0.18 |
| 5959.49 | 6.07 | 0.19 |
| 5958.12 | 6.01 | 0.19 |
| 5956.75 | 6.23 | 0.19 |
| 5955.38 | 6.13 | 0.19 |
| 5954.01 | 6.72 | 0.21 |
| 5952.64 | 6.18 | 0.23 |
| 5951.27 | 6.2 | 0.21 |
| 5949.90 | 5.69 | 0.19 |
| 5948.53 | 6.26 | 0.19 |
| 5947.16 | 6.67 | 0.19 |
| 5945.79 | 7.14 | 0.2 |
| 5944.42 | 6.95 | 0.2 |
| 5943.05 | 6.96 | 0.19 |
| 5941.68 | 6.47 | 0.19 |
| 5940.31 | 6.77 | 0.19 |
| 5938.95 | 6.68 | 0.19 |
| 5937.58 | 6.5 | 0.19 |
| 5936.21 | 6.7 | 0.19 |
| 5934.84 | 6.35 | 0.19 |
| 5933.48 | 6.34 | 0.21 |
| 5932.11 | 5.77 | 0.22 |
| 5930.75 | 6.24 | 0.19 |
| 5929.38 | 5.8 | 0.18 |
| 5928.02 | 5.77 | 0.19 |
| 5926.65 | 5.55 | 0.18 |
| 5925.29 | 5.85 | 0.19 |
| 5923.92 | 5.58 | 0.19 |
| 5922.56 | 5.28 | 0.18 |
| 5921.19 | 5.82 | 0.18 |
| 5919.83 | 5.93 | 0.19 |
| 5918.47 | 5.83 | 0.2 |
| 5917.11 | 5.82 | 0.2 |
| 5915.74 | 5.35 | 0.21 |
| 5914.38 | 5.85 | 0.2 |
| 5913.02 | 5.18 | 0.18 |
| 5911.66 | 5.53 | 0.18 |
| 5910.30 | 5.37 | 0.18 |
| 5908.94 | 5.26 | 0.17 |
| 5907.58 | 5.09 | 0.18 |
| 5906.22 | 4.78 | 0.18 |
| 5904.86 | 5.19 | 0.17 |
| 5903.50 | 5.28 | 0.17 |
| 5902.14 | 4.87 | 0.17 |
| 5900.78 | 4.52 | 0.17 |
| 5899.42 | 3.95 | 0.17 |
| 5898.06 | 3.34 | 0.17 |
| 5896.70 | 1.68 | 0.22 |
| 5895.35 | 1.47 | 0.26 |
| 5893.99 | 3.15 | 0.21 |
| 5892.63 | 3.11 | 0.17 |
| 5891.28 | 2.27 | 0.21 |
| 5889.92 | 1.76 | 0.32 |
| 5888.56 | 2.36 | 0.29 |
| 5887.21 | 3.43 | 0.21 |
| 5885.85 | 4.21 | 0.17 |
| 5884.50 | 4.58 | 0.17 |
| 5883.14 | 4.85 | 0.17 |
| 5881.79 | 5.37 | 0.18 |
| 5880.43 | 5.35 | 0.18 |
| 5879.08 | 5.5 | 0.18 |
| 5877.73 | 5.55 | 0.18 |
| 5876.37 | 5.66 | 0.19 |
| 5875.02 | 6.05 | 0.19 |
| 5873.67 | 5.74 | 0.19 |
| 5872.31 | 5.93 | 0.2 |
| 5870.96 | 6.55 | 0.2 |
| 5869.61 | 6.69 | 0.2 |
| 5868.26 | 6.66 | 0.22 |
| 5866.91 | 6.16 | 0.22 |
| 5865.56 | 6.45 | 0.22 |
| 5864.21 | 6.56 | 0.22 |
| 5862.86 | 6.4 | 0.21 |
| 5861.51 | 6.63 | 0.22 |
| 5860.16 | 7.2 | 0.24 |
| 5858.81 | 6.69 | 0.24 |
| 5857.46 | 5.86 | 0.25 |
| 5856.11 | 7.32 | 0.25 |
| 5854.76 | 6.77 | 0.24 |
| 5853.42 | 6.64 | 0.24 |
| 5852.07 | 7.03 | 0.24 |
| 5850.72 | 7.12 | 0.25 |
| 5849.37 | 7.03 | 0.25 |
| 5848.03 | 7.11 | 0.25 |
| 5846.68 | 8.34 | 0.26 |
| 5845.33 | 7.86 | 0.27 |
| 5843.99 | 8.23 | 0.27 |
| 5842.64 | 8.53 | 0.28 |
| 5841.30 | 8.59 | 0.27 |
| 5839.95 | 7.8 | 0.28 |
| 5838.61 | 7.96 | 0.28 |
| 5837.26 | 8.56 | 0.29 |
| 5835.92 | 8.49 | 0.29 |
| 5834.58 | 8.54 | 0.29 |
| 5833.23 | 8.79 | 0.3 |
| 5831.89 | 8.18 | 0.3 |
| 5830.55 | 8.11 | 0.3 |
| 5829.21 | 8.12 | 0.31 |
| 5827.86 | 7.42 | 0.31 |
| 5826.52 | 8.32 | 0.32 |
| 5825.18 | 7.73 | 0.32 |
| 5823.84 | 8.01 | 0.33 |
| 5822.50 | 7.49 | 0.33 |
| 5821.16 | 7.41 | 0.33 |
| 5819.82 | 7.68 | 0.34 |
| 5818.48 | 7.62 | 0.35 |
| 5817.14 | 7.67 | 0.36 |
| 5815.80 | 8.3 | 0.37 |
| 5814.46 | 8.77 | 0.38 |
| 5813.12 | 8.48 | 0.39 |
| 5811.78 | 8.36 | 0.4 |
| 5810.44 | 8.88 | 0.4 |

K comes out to 0.23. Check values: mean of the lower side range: 7.71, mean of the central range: 6.74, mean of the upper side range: 8.83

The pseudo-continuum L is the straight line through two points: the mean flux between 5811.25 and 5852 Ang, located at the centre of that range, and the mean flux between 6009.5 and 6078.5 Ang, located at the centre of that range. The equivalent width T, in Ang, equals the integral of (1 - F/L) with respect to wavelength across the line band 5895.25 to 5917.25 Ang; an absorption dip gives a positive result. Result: 9.30 Ang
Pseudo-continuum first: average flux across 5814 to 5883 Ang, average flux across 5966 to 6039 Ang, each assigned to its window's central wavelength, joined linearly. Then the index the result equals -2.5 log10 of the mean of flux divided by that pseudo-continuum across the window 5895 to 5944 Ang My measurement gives 0.31 mag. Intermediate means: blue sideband 7.2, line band 5.45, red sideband 7.27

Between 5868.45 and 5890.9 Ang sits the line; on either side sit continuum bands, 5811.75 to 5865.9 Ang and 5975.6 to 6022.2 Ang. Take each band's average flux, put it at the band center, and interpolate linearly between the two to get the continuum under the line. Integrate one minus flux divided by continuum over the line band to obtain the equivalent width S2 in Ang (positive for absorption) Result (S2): 7.7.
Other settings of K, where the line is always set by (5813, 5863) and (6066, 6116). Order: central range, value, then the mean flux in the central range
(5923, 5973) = 0.29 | 6.3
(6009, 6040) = 0.11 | 7.77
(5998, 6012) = 0.18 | 7.19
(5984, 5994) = 0.19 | 7.11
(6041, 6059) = 0.03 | 8.51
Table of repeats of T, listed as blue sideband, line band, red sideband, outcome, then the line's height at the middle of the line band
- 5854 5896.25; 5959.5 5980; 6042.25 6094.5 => 1.5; 6.94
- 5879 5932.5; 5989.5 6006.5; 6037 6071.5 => -0.6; 7.04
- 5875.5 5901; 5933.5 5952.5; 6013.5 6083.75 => -4.3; 5.35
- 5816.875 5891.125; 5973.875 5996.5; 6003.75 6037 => 1.6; 7.49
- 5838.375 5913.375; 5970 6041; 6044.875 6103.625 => 3.2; 7.67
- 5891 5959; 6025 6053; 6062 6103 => -0.9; 7.93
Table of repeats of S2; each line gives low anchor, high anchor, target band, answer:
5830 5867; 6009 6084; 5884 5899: 9.4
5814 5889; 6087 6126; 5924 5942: 3.2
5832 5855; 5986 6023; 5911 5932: 5.3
